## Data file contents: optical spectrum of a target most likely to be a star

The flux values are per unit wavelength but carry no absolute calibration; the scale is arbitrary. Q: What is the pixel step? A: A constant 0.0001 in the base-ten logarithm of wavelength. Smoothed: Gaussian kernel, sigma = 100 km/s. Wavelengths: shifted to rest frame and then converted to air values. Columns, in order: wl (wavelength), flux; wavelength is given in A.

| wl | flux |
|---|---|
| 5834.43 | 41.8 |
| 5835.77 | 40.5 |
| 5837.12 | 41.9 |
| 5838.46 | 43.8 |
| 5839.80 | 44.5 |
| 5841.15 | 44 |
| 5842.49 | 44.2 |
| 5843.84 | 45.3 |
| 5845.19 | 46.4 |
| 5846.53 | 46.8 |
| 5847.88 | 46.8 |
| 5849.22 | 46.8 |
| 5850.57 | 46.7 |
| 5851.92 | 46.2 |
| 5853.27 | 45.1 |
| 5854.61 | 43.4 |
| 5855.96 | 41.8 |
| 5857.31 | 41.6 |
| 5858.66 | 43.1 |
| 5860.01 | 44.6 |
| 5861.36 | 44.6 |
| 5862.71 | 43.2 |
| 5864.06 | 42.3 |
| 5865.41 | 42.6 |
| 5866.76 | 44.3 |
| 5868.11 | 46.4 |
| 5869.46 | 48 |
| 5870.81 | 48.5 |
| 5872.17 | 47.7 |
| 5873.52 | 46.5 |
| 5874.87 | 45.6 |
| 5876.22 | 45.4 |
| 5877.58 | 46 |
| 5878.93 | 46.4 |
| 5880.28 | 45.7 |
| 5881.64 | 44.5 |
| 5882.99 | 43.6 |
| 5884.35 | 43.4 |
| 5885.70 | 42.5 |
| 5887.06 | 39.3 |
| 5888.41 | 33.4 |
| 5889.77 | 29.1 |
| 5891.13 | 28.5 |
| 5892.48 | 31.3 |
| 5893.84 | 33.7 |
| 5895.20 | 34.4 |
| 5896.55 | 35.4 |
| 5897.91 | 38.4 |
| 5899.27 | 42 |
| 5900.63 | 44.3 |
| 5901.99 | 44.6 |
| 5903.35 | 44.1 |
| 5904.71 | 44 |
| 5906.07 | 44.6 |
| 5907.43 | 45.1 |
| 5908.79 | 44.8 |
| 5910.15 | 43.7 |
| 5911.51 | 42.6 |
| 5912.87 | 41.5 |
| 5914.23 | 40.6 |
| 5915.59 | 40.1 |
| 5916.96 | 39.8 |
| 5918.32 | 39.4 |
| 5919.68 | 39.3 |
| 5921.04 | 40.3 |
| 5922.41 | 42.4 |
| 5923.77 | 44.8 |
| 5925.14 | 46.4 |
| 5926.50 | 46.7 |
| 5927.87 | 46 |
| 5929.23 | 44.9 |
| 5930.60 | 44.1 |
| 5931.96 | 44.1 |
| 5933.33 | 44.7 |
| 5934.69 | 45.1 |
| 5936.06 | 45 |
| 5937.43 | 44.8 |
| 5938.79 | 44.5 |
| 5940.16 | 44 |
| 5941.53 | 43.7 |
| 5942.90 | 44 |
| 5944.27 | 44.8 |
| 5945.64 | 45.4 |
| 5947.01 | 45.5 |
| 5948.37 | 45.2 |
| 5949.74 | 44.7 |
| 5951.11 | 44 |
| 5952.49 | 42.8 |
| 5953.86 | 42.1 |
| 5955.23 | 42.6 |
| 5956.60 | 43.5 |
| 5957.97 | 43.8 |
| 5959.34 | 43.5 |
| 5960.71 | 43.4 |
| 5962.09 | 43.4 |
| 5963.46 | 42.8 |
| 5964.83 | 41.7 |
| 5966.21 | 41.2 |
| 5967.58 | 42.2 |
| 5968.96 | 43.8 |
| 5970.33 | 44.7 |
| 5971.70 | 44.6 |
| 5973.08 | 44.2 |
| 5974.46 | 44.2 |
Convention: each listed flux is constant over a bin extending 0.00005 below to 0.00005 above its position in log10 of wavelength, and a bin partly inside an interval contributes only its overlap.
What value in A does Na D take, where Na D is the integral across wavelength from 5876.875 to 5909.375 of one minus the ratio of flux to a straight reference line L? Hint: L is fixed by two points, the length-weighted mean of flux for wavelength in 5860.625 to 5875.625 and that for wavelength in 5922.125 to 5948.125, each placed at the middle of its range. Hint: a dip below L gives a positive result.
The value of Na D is 3.48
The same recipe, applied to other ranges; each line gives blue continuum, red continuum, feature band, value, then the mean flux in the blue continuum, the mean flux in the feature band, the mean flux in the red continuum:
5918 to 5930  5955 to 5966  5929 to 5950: -0.66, 43.5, 44.7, 43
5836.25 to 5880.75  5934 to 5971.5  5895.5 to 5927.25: 1.46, 45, 42.3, 43.8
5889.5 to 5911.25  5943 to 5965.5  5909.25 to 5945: -1.52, 39.5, 43.4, 43.7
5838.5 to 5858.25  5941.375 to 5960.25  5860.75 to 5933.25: 3.54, 44.9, 42.3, 44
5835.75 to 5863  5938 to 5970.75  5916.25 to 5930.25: 0.27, 44.5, 43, 43.6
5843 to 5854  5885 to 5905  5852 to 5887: -1.99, 46.2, 44.6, 37.6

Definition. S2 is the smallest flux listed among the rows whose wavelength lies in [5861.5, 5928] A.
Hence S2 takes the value 28.5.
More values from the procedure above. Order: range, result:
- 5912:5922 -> 39.3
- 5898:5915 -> 40.6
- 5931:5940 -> 44.1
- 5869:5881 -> 45.4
